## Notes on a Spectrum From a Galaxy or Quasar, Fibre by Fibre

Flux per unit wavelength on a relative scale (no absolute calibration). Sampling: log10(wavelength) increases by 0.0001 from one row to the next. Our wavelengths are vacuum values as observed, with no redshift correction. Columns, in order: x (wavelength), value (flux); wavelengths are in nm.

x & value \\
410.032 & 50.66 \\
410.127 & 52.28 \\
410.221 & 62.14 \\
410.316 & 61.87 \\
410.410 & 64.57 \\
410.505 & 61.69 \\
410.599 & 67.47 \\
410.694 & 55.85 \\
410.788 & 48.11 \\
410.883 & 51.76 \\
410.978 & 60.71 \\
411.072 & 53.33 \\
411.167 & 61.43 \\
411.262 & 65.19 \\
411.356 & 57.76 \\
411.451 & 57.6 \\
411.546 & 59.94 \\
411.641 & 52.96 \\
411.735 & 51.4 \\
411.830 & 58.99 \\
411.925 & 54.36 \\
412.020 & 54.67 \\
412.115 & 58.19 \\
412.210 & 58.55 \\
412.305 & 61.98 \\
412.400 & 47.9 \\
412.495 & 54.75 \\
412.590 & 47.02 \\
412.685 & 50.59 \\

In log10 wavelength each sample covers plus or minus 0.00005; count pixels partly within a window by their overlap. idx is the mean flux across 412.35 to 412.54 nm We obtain 51.4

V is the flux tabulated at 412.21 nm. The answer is 58.55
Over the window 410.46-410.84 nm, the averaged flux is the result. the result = 58.2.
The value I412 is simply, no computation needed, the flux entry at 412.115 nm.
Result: 58.19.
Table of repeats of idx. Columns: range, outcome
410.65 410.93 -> 51.9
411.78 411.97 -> 56.5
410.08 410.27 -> 57.2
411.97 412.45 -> 56.2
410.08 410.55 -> 60.5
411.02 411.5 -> 59.1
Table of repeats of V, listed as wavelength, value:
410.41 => 64.57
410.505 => 61.69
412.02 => 54.67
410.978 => 60.71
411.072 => 53.33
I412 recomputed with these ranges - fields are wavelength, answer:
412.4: 47.9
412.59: 47.02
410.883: 51.76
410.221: 62.14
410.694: 55.85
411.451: 57.6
